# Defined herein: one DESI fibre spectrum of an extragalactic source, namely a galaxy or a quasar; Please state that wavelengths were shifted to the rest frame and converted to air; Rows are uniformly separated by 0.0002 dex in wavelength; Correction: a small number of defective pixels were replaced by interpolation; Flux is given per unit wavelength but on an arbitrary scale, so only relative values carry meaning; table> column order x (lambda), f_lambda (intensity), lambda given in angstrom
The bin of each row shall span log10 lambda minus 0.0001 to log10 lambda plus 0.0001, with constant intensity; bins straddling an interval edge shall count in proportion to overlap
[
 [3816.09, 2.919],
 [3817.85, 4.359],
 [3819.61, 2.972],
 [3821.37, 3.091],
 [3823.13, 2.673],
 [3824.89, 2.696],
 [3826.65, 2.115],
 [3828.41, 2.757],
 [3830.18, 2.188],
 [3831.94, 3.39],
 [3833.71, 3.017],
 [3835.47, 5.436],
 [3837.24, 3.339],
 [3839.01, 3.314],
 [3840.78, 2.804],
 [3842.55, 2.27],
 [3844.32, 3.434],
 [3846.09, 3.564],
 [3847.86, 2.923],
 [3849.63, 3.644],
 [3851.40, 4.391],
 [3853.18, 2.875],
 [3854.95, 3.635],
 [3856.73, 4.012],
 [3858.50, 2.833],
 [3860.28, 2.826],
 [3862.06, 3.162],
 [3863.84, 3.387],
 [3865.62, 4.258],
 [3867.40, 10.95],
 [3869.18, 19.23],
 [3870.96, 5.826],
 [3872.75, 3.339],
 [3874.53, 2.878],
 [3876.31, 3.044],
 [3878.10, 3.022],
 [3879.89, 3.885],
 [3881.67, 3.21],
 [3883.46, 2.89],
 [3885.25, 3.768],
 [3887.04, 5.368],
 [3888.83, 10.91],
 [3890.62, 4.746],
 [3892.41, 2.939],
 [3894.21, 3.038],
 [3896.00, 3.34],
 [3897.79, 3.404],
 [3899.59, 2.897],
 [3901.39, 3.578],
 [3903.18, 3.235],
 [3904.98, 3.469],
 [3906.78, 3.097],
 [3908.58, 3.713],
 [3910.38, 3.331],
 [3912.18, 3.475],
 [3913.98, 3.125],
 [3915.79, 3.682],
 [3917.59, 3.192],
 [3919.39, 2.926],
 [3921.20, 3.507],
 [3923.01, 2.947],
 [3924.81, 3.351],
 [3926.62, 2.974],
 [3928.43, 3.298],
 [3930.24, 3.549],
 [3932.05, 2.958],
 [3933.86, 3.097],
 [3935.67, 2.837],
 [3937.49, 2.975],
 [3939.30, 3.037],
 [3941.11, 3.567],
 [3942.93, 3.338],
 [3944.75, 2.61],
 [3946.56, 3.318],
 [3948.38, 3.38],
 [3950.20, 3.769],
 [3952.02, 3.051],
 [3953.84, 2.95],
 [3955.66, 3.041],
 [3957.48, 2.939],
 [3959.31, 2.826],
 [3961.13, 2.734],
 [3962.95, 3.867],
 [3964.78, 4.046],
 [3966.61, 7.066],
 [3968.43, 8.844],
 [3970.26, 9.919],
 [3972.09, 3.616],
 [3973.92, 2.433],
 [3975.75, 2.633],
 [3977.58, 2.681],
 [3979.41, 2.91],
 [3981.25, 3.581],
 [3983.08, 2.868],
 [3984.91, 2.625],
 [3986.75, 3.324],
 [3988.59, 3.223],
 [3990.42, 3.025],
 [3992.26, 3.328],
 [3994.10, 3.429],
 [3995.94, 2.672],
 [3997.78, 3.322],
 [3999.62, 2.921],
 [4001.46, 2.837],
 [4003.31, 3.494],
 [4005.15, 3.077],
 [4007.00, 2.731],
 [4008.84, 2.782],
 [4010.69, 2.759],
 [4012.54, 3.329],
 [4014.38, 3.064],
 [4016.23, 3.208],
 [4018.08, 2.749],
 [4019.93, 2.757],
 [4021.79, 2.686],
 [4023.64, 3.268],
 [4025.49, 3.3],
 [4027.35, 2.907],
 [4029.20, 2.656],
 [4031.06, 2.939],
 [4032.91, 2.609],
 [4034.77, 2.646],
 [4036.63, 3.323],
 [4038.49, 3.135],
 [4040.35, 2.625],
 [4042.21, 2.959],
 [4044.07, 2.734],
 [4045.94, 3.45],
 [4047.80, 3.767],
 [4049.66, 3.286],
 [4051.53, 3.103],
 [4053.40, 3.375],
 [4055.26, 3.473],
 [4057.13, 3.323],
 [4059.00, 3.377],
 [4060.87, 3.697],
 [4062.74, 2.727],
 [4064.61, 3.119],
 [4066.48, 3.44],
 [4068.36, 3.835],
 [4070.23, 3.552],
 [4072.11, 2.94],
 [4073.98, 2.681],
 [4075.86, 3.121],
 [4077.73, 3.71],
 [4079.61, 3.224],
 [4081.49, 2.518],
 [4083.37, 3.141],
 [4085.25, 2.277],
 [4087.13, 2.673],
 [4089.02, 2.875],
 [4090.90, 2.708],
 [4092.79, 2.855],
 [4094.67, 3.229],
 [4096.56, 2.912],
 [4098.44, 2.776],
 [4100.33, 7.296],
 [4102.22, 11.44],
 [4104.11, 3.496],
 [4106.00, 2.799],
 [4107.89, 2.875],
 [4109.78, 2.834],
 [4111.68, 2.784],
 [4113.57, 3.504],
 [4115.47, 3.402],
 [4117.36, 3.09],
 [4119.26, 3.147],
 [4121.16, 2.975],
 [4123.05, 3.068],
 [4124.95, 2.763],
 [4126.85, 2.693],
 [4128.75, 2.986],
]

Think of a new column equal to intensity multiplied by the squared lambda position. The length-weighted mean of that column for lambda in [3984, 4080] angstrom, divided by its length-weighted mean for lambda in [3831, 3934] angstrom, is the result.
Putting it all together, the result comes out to 0.85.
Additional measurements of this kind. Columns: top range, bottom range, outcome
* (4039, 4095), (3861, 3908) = 0.73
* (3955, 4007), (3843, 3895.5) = 0.85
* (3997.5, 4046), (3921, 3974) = 0.82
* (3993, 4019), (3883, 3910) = 0.80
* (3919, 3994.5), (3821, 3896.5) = 0.90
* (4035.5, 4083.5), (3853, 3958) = 0.90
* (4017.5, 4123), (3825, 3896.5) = 0.87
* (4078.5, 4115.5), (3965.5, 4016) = 1.04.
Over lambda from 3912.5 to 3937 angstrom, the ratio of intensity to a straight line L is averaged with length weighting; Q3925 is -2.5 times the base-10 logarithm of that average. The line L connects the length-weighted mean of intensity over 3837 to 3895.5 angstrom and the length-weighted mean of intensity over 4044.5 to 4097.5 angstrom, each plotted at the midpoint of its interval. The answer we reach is 0.26 mag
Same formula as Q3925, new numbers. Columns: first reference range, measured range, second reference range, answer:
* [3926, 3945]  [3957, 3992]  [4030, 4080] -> -0.25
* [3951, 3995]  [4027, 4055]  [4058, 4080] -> 0.13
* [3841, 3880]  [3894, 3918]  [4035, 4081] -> 0.25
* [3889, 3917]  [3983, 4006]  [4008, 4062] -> 0.05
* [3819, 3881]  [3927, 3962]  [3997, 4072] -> 0.14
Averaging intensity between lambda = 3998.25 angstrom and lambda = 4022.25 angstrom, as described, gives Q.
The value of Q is 2.96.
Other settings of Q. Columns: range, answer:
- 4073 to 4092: 2.89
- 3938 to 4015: 3.5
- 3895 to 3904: 3.29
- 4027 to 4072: 3.17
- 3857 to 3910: 4.54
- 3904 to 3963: 3.2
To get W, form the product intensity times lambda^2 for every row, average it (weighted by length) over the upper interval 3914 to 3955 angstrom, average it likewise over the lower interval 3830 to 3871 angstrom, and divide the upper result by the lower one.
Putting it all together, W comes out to 0.75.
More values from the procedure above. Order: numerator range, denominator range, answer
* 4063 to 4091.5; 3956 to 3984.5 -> 0.78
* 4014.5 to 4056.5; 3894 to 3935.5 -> 0.99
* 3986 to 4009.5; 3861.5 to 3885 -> 0.62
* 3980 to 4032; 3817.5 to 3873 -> 0.80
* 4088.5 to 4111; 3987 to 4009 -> 1.37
